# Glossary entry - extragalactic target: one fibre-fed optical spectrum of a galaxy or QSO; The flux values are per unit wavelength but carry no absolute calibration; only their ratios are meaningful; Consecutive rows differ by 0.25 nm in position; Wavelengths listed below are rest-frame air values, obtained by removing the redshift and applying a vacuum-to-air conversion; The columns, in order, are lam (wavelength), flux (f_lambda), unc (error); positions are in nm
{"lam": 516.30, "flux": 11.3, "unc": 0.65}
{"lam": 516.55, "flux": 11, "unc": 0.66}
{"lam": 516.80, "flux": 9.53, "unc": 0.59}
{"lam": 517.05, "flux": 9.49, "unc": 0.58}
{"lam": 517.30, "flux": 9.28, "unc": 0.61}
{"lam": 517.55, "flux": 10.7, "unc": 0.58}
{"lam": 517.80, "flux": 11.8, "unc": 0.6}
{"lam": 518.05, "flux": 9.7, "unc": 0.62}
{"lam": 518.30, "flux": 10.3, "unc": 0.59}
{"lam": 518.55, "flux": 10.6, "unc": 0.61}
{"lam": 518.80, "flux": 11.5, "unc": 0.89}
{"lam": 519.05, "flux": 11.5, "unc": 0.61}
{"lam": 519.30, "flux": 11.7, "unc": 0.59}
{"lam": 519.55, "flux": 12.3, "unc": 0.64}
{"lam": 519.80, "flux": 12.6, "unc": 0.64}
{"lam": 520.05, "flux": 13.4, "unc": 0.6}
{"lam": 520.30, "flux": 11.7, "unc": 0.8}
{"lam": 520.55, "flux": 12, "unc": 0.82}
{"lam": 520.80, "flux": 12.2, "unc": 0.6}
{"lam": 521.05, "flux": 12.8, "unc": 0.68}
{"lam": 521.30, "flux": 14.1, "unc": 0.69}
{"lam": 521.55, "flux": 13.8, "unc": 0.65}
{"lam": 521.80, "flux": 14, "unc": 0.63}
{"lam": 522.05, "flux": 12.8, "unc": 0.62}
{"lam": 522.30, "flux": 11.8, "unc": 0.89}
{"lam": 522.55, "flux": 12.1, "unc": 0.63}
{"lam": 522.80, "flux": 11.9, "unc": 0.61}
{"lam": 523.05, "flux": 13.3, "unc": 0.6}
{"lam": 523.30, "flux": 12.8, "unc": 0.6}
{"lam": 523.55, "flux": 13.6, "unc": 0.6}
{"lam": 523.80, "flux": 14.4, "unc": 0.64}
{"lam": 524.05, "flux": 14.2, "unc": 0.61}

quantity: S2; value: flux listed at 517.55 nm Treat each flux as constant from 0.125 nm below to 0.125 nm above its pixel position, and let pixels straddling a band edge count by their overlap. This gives 10.7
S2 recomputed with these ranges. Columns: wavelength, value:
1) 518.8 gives 11.5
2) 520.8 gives 12.2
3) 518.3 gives 10.3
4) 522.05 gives 12.8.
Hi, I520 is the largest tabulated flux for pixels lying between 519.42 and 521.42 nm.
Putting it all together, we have 14.1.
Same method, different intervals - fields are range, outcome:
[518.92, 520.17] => 13.4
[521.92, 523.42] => 13.3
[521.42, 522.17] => 14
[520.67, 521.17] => 12.8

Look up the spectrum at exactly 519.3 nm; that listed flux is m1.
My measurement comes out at 11.7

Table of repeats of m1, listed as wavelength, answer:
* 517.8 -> 11.8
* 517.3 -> 9.28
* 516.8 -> 9.53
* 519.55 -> 12.3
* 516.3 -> 11.3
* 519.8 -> 12.6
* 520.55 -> 12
